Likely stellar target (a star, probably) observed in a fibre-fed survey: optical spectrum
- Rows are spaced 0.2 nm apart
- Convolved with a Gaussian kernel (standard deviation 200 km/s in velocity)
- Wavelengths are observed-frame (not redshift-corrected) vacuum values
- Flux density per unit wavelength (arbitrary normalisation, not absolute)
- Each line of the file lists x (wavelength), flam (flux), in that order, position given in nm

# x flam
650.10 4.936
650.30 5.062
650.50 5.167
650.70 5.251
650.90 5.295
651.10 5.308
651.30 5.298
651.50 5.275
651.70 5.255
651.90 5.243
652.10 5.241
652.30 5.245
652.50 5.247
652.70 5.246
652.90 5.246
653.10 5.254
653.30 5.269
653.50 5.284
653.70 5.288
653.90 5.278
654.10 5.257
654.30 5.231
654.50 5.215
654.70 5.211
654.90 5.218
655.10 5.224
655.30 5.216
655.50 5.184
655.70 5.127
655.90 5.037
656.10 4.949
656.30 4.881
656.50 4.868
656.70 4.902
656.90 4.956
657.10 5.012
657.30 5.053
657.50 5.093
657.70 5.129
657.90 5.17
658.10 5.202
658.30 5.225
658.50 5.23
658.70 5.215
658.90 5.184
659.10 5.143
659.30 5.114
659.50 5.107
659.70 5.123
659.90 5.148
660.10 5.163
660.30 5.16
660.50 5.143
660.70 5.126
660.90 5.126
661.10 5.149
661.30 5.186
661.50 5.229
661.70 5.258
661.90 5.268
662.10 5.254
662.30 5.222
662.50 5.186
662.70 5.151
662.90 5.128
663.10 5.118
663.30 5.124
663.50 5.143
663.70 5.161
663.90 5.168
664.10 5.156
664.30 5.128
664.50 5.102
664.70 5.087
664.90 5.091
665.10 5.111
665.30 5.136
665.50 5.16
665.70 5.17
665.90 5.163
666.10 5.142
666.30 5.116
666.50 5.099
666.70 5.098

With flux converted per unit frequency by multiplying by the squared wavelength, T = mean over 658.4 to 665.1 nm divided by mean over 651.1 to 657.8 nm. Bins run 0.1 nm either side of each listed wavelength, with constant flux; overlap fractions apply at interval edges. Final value 1.0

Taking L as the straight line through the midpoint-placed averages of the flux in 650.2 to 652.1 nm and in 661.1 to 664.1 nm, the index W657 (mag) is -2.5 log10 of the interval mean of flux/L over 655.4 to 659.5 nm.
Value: 0.03 mag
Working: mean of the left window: 5.24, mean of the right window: 5.18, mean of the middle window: 5.08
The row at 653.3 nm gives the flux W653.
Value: 5.269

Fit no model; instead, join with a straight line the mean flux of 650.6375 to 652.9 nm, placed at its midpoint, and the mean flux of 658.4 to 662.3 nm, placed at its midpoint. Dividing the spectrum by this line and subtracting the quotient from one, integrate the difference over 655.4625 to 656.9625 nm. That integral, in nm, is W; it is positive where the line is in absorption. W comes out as 0.07 nm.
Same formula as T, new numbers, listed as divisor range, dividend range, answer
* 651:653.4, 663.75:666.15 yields 1.01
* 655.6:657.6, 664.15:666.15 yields 1.06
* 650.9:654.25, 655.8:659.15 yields 0.98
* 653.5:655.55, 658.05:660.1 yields 1.00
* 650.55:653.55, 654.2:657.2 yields 0.98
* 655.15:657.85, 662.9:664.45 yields 1.04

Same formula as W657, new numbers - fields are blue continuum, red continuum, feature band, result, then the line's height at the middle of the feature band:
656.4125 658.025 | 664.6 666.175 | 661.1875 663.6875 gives -0.02 mag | 5.09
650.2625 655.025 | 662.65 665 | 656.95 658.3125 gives 0.02 mag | 5.19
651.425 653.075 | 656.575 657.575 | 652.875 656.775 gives -0.01 mag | 5.12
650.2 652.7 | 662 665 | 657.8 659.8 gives 0.00 mag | 5.18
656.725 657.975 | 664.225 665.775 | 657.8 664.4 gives -0.02 mag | 5.09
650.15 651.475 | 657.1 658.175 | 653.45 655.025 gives -0.02 mag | 5.17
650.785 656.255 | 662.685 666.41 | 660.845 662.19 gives -0.01 mag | 5.16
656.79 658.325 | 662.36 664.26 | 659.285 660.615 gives 0.00 mag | 5.12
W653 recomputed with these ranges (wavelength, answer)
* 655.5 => 5.184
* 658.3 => 5.225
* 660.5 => 5.143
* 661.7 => 5.258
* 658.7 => 5.215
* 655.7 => 5.127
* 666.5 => 5.099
